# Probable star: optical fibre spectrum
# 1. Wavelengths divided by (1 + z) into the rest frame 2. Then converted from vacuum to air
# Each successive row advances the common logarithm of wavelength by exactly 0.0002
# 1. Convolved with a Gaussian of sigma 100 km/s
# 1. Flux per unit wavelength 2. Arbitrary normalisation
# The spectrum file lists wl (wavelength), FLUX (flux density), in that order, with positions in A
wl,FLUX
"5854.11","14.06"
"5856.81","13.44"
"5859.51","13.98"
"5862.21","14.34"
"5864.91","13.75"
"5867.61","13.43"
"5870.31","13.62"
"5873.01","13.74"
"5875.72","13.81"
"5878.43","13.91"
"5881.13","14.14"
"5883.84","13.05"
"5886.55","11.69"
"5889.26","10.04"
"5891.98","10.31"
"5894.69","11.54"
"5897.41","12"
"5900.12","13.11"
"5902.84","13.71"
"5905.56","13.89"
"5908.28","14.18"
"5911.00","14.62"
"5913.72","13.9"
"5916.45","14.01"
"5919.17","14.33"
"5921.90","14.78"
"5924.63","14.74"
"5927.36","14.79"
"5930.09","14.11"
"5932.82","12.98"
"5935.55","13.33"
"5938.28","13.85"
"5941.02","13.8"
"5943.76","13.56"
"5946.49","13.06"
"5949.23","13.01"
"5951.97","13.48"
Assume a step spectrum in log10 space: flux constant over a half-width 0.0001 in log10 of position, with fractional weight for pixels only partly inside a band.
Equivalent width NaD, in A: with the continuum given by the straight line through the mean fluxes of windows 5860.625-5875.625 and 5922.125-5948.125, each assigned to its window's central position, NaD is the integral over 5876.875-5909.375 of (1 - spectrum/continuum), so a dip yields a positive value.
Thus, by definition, 2.8 A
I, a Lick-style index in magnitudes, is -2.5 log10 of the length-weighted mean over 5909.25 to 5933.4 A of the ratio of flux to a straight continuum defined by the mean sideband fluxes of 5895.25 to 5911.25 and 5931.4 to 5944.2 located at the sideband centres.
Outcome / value -0.07 mag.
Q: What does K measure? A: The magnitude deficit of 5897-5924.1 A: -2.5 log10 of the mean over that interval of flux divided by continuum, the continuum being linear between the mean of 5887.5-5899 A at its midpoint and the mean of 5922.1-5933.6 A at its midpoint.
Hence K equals -0.11 mag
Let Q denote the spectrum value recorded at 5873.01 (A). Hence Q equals 13.74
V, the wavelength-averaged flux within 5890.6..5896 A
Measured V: 10.9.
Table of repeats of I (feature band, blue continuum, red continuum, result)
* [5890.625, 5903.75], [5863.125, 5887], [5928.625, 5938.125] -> 0.124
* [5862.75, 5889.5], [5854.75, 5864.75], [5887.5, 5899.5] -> -0.061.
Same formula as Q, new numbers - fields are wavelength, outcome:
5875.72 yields 13.81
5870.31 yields 13.62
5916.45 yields 14.01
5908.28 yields 14.18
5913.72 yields 13.9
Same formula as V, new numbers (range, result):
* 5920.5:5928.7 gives 14.8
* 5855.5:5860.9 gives 13.7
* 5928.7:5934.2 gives 13.6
